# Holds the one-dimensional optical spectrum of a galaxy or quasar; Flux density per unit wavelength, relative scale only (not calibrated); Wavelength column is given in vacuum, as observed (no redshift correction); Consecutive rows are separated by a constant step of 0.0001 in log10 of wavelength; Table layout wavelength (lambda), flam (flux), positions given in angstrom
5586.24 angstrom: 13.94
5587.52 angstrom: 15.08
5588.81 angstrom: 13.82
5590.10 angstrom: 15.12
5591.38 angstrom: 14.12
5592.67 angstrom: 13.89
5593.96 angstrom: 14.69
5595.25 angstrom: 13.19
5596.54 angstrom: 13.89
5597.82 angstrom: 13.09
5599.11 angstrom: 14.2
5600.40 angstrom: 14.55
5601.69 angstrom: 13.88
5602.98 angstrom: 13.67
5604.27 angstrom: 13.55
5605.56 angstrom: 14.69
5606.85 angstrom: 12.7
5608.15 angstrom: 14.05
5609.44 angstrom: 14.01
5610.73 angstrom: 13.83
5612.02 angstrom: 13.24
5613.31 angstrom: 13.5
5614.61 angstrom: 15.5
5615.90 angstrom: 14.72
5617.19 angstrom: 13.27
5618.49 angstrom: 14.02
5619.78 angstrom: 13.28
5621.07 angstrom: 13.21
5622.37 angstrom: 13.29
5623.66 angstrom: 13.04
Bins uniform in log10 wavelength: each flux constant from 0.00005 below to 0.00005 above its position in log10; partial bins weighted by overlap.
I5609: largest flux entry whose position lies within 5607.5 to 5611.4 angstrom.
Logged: 14.05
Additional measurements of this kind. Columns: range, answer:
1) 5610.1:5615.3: 15.5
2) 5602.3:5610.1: 14.69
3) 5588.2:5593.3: 15.12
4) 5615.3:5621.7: 14.72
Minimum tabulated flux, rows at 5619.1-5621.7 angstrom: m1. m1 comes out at 13.21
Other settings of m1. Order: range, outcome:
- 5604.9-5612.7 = 12.7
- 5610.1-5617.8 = 13.24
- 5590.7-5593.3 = 13.89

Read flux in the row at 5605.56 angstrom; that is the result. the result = 14.69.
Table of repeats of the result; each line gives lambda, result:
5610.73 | 13.83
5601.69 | 13.88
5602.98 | 13.67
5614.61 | 15.5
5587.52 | 15.08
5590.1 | 15.12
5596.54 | 13.89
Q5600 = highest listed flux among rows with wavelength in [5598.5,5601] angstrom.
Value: 14.55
